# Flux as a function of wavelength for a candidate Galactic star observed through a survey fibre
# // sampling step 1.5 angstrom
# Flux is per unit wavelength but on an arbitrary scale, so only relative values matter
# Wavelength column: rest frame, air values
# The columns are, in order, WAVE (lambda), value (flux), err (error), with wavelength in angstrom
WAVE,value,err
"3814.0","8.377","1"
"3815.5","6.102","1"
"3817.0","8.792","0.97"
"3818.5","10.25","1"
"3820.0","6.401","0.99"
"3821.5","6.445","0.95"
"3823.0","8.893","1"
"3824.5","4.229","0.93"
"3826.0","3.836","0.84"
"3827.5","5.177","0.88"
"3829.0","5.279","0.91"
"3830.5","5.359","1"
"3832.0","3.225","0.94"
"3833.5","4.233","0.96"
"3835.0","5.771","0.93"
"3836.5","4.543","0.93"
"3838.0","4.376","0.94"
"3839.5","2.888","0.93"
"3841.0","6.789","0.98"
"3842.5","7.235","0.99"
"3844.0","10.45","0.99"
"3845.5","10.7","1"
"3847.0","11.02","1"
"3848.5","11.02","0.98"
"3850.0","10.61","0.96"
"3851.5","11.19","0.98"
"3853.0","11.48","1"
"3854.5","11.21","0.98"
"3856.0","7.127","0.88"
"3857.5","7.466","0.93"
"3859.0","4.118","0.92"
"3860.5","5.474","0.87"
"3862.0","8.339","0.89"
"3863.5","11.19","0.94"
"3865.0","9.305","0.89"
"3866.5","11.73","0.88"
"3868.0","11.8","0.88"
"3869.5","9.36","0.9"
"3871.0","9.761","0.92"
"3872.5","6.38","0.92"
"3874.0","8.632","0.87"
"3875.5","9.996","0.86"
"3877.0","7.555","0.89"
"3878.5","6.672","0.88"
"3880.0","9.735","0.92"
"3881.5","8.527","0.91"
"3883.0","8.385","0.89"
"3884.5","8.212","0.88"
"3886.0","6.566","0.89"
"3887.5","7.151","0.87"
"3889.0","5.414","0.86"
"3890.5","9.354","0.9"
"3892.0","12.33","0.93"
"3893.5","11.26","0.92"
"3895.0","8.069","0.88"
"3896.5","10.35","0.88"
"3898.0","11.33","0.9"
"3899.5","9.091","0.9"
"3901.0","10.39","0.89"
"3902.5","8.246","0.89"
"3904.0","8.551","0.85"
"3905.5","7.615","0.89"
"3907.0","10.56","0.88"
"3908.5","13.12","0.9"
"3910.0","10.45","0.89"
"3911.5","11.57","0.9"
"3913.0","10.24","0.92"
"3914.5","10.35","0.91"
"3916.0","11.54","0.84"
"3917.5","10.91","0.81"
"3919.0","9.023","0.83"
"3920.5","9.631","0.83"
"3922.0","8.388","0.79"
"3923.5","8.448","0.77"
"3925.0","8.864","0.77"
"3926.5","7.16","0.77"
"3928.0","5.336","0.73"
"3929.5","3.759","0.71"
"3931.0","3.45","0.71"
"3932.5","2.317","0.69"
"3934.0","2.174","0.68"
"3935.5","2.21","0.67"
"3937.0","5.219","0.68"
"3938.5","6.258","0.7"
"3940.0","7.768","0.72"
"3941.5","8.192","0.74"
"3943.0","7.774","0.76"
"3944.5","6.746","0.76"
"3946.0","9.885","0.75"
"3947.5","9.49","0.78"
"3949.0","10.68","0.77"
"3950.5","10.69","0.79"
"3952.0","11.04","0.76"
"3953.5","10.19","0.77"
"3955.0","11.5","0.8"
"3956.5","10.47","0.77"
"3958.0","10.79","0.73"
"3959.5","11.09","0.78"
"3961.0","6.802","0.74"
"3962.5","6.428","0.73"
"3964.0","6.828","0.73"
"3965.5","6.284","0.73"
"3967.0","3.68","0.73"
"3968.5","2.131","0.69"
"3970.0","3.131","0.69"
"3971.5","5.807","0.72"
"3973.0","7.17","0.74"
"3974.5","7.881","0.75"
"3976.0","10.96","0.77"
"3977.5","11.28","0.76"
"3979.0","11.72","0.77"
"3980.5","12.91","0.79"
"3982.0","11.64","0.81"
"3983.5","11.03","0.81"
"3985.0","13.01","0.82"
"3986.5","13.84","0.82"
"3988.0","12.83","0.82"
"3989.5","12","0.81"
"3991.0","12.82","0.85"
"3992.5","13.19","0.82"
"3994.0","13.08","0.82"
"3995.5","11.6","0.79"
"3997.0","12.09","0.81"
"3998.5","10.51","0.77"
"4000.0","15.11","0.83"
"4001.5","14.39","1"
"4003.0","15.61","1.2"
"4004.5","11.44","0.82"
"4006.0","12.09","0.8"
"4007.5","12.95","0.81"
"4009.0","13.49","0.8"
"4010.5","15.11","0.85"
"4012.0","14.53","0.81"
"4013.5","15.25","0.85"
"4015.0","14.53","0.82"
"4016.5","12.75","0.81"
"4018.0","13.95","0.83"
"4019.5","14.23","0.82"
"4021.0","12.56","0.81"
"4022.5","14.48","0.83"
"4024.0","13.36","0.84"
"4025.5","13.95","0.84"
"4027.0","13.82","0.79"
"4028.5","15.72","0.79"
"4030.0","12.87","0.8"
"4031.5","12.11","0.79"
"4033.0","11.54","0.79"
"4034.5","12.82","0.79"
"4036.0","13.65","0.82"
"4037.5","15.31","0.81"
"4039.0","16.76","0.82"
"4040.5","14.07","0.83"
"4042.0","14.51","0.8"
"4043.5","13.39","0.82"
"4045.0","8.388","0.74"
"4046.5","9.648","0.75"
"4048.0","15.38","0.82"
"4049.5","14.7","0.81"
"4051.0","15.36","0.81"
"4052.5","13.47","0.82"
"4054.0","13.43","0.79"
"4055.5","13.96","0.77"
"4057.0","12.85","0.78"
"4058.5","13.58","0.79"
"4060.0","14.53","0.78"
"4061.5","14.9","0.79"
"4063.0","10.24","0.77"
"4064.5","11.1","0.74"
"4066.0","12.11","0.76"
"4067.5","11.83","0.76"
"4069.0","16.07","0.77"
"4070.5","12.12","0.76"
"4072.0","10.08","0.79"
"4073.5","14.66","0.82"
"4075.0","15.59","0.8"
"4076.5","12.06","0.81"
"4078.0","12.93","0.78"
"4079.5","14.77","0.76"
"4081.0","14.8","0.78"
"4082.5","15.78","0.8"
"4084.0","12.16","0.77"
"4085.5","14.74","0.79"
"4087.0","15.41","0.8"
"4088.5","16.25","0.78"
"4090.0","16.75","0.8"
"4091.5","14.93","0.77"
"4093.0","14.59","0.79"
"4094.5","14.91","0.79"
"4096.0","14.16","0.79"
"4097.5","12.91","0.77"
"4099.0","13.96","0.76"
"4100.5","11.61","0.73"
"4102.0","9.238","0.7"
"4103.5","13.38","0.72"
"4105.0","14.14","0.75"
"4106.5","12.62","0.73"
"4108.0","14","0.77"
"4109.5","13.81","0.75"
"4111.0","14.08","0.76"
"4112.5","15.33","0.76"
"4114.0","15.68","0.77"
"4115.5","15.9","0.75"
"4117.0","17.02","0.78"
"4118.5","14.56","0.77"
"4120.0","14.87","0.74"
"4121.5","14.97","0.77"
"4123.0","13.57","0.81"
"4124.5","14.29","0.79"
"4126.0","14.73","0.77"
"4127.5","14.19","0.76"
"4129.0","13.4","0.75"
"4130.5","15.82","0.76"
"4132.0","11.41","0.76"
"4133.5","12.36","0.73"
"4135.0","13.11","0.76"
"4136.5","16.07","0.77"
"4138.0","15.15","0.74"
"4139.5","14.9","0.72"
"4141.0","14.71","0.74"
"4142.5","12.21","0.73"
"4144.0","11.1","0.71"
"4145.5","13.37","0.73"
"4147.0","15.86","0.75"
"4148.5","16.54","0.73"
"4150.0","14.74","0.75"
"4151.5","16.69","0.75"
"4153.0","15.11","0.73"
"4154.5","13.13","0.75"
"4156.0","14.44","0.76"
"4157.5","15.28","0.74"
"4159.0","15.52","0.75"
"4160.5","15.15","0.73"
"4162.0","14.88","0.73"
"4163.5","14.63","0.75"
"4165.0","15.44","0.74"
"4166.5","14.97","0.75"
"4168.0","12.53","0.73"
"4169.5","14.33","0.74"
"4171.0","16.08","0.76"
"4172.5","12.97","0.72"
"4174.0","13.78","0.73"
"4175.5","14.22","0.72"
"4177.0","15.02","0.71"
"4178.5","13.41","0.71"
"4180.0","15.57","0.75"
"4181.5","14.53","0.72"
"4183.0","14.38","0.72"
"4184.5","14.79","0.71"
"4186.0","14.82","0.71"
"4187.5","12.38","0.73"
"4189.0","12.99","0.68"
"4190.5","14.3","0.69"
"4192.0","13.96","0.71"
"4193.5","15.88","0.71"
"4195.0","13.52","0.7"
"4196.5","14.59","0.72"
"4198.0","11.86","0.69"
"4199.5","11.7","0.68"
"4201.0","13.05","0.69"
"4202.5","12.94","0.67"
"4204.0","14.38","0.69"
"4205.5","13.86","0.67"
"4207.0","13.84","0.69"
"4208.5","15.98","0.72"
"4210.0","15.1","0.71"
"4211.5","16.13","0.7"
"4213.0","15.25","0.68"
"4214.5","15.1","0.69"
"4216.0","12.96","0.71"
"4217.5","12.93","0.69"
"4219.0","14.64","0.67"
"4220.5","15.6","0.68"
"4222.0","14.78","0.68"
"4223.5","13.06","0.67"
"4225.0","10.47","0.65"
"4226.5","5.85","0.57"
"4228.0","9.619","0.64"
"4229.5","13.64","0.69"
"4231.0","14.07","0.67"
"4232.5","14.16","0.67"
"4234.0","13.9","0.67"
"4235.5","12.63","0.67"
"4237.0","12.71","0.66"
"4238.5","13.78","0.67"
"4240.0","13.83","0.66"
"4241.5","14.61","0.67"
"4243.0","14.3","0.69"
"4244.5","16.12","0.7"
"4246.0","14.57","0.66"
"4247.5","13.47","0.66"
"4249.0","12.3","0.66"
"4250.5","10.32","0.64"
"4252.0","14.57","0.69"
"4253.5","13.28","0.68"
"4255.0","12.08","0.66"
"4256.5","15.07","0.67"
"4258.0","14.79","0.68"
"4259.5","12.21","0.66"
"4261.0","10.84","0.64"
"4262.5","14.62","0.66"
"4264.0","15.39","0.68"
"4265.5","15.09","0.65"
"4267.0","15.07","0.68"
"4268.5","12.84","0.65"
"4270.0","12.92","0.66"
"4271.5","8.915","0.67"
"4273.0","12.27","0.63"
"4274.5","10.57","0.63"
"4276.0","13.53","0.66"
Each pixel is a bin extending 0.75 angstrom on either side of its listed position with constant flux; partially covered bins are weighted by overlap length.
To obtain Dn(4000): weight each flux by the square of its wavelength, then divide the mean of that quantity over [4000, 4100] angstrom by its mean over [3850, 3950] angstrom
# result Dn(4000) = 1.7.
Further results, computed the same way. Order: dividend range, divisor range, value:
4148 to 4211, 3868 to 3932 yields 1.86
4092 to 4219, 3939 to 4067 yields 1.30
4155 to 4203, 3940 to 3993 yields 1.67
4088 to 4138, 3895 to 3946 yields 1.93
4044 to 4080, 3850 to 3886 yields 1.63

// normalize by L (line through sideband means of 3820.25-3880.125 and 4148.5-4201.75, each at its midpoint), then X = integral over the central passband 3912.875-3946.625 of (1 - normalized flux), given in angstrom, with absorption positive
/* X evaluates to 7.9 angstrom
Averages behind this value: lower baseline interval 7.73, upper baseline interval 14.3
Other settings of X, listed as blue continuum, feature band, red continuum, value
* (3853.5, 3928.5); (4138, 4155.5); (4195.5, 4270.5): -2.84 angstrom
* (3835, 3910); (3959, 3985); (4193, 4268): 5.14 angstrom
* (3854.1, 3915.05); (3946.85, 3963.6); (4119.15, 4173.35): 1.03 angstrom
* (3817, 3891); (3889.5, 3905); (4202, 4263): -2.50 angstrom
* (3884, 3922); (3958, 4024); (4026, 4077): 3.51 angstrom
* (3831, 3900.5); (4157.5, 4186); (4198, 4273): -4.61 angstrom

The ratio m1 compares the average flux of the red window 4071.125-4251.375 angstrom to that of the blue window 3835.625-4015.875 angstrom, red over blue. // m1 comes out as 1.50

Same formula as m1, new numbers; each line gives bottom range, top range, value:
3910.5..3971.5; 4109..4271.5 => 1.82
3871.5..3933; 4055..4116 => 1.58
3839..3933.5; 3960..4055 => 1.36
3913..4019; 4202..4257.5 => 1.39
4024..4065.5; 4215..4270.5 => 1.00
